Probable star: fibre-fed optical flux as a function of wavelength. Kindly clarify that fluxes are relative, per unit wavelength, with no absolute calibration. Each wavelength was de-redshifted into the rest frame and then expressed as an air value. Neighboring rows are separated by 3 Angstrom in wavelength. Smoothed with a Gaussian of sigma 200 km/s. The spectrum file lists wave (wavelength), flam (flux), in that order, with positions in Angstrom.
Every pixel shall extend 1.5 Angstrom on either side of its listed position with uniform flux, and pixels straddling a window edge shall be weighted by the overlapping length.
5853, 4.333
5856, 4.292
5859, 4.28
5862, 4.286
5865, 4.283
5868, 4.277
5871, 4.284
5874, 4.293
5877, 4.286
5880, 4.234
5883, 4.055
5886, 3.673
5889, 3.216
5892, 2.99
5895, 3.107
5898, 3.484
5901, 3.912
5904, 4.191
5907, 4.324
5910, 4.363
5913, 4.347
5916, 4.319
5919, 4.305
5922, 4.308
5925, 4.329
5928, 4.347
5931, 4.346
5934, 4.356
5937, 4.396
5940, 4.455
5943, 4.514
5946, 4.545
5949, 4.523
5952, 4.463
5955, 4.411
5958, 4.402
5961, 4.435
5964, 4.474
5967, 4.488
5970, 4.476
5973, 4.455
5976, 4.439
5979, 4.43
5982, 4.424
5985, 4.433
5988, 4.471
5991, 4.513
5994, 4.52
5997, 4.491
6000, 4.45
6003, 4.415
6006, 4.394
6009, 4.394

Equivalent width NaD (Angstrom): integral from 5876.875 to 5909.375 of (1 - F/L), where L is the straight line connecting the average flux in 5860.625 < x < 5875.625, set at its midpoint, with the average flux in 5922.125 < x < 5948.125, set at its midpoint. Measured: 4.3 Angstrom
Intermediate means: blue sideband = 4.28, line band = 3.76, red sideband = 4.41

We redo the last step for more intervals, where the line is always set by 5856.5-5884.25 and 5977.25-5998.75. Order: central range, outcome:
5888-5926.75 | 3.36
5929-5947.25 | -0.22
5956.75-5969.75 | -0.09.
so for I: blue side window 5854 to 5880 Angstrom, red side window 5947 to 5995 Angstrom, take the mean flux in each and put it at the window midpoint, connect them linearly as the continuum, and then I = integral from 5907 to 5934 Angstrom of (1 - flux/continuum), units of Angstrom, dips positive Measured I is 0.2 Angstrom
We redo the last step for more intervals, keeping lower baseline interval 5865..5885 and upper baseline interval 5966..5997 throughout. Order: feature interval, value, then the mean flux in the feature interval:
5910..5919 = -0.04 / 4.33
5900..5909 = 0.26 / 4.17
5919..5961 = -0.37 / 4.41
